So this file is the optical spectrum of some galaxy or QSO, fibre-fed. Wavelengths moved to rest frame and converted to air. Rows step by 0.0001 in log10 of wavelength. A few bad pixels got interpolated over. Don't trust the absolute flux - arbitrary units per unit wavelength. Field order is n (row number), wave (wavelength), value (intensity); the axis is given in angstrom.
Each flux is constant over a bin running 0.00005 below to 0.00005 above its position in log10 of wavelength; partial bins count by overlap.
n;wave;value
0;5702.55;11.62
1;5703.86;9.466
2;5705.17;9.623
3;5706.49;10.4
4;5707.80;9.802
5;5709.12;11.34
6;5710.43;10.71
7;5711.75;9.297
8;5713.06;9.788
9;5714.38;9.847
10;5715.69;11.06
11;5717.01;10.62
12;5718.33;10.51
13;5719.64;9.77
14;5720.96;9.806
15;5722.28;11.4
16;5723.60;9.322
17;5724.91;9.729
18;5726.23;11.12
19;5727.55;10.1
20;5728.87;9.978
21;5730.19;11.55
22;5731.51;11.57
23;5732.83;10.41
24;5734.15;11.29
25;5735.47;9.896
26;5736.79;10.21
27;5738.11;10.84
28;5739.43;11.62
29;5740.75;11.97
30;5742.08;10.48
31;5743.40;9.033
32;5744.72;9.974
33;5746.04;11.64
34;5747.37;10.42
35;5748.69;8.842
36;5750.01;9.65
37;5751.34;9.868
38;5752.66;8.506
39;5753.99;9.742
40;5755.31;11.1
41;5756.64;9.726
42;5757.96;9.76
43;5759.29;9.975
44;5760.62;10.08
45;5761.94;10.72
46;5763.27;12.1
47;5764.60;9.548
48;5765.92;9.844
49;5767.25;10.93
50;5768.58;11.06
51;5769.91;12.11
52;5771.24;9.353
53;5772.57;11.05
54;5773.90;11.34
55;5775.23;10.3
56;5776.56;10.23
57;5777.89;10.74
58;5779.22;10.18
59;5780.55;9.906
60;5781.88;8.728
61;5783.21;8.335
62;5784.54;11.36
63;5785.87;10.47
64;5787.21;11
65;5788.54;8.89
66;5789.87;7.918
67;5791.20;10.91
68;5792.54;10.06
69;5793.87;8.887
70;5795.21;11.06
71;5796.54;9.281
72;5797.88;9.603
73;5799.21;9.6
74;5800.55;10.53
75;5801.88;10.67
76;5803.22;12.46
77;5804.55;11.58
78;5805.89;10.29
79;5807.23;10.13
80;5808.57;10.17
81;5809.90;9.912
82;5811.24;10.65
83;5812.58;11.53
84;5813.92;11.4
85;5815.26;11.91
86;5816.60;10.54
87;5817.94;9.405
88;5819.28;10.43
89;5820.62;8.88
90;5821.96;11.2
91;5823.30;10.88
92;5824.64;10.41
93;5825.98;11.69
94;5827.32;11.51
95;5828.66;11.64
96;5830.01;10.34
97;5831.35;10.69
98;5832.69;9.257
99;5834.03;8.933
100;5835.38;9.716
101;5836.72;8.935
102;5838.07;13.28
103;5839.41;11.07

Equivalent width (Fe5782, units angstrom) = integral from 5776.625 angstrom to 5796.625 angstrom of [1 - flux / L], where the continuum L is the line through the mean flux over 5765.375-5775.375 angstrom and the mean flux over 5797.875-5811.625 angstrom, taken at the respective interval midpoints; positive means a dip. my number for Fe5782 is 1.5 angstrom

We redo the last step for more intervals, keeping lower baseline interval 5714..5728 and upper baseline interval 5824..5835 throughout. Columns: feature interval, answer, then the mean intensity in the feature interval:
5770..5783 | 0.3 angstrom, 10.2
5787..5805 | 0.6 angstrom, 10.1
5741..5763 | 0.7 angstrom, 10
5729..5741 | -0.7 angstrom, 11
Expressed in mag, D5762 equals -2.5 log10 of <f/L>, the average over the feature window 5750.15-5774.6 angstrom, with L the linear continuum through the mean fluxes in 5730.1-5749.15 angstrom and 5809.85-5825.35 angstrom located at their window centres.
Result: 0.03 mag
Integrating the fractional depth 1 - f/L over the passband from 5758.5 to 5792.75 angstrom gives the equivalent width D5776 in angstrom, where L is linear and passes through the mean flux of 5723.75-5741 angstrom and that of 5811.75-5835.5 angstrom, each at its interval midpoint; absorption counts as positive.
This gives 1.2 angstrom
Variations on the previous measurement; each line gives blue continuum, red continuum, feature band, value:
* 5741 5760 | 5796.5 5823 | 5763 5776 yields -0.74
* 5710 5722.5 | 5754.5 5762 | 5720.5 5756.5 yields -0.56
